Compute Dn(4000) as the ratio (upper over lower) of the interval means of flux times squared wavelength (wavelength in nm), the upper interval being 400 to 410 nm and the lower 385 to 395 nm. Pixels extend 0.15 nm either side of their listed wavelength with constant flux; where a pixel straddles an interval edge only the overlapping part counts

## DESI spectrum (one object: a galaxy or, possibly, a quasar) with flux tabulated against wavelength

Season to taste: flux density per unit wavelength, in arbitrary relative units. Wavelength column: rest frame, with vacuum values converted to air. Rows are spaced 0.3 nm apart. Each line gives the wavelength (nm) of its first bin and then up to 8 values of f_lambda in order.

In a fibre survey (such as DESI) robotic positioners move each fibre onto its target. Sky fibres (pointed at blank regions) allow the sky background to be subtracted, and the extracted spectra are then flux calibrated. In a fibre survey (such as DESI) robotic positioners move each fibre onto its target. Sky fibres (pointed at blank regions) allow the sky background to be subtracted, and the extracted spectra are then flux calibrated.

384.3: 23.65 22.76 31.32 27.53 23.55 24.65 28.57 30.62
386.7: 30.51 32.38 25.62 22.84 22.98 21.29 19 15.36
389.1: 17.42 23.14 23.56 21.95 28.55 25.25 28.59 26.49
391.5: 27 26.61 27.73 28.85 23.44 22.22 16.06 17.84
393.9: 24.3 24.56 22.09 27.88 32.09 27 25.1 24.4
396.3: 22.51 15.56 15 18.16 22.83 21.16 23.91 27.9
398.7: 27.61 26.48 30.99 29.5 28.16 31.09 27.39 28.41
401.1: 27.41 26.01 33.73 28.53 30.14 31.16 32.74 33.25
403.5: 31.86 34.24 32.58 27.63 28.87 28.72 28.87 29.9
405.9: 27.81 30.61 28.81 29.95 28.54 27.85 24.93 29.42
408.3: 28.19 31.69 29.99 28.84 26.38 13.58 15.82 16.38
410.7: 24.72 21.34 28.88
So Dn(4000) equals 1.27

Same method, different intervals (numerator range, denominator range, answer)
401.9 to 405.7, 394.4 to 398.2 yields 1.39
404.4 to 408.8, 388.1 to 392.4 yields 1.31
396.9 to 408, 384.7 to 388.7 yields 1.18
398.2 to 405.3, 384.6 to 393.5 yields 1.28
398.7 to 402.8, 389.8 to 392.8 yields 1.16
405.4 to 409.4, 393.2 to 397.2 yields 1.36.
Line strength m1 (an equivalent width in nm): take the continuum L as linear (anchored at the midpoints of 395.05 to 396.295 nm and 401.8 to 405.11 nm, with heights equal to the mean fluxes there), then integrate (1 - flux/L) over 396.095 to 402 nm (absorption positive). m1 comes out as 0.594 nm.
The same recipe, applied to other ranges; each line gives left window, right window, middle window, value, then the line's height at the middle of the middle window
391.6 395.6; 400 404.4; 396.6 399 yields 0.47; 27.5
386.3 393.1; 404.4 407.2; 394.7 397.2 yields 0.30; 26.5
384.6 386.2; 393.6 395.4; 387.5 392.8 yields 0.44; 26.1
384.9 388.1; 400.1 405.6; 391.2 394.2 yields 0.45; 28.2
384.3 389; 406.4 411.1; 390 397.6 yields 0.38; 25.2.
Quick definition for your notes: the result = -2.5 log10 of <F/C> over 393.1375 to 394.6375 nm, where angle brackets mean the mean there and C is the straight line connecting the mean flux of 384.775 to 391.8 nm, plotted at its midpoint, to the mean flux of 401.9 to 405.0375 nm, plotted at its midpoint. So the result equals 0.287 mag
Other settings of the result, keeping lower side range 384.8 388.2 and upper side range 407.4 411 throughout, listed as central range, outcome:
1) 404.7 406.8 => -0.171 mag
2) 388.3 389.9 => 0.324 mag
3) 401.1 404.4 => -0.226 mag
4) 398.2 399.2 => -0.068 mag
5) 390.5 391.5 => -0.015 mag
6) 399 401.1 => -0.135 mag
